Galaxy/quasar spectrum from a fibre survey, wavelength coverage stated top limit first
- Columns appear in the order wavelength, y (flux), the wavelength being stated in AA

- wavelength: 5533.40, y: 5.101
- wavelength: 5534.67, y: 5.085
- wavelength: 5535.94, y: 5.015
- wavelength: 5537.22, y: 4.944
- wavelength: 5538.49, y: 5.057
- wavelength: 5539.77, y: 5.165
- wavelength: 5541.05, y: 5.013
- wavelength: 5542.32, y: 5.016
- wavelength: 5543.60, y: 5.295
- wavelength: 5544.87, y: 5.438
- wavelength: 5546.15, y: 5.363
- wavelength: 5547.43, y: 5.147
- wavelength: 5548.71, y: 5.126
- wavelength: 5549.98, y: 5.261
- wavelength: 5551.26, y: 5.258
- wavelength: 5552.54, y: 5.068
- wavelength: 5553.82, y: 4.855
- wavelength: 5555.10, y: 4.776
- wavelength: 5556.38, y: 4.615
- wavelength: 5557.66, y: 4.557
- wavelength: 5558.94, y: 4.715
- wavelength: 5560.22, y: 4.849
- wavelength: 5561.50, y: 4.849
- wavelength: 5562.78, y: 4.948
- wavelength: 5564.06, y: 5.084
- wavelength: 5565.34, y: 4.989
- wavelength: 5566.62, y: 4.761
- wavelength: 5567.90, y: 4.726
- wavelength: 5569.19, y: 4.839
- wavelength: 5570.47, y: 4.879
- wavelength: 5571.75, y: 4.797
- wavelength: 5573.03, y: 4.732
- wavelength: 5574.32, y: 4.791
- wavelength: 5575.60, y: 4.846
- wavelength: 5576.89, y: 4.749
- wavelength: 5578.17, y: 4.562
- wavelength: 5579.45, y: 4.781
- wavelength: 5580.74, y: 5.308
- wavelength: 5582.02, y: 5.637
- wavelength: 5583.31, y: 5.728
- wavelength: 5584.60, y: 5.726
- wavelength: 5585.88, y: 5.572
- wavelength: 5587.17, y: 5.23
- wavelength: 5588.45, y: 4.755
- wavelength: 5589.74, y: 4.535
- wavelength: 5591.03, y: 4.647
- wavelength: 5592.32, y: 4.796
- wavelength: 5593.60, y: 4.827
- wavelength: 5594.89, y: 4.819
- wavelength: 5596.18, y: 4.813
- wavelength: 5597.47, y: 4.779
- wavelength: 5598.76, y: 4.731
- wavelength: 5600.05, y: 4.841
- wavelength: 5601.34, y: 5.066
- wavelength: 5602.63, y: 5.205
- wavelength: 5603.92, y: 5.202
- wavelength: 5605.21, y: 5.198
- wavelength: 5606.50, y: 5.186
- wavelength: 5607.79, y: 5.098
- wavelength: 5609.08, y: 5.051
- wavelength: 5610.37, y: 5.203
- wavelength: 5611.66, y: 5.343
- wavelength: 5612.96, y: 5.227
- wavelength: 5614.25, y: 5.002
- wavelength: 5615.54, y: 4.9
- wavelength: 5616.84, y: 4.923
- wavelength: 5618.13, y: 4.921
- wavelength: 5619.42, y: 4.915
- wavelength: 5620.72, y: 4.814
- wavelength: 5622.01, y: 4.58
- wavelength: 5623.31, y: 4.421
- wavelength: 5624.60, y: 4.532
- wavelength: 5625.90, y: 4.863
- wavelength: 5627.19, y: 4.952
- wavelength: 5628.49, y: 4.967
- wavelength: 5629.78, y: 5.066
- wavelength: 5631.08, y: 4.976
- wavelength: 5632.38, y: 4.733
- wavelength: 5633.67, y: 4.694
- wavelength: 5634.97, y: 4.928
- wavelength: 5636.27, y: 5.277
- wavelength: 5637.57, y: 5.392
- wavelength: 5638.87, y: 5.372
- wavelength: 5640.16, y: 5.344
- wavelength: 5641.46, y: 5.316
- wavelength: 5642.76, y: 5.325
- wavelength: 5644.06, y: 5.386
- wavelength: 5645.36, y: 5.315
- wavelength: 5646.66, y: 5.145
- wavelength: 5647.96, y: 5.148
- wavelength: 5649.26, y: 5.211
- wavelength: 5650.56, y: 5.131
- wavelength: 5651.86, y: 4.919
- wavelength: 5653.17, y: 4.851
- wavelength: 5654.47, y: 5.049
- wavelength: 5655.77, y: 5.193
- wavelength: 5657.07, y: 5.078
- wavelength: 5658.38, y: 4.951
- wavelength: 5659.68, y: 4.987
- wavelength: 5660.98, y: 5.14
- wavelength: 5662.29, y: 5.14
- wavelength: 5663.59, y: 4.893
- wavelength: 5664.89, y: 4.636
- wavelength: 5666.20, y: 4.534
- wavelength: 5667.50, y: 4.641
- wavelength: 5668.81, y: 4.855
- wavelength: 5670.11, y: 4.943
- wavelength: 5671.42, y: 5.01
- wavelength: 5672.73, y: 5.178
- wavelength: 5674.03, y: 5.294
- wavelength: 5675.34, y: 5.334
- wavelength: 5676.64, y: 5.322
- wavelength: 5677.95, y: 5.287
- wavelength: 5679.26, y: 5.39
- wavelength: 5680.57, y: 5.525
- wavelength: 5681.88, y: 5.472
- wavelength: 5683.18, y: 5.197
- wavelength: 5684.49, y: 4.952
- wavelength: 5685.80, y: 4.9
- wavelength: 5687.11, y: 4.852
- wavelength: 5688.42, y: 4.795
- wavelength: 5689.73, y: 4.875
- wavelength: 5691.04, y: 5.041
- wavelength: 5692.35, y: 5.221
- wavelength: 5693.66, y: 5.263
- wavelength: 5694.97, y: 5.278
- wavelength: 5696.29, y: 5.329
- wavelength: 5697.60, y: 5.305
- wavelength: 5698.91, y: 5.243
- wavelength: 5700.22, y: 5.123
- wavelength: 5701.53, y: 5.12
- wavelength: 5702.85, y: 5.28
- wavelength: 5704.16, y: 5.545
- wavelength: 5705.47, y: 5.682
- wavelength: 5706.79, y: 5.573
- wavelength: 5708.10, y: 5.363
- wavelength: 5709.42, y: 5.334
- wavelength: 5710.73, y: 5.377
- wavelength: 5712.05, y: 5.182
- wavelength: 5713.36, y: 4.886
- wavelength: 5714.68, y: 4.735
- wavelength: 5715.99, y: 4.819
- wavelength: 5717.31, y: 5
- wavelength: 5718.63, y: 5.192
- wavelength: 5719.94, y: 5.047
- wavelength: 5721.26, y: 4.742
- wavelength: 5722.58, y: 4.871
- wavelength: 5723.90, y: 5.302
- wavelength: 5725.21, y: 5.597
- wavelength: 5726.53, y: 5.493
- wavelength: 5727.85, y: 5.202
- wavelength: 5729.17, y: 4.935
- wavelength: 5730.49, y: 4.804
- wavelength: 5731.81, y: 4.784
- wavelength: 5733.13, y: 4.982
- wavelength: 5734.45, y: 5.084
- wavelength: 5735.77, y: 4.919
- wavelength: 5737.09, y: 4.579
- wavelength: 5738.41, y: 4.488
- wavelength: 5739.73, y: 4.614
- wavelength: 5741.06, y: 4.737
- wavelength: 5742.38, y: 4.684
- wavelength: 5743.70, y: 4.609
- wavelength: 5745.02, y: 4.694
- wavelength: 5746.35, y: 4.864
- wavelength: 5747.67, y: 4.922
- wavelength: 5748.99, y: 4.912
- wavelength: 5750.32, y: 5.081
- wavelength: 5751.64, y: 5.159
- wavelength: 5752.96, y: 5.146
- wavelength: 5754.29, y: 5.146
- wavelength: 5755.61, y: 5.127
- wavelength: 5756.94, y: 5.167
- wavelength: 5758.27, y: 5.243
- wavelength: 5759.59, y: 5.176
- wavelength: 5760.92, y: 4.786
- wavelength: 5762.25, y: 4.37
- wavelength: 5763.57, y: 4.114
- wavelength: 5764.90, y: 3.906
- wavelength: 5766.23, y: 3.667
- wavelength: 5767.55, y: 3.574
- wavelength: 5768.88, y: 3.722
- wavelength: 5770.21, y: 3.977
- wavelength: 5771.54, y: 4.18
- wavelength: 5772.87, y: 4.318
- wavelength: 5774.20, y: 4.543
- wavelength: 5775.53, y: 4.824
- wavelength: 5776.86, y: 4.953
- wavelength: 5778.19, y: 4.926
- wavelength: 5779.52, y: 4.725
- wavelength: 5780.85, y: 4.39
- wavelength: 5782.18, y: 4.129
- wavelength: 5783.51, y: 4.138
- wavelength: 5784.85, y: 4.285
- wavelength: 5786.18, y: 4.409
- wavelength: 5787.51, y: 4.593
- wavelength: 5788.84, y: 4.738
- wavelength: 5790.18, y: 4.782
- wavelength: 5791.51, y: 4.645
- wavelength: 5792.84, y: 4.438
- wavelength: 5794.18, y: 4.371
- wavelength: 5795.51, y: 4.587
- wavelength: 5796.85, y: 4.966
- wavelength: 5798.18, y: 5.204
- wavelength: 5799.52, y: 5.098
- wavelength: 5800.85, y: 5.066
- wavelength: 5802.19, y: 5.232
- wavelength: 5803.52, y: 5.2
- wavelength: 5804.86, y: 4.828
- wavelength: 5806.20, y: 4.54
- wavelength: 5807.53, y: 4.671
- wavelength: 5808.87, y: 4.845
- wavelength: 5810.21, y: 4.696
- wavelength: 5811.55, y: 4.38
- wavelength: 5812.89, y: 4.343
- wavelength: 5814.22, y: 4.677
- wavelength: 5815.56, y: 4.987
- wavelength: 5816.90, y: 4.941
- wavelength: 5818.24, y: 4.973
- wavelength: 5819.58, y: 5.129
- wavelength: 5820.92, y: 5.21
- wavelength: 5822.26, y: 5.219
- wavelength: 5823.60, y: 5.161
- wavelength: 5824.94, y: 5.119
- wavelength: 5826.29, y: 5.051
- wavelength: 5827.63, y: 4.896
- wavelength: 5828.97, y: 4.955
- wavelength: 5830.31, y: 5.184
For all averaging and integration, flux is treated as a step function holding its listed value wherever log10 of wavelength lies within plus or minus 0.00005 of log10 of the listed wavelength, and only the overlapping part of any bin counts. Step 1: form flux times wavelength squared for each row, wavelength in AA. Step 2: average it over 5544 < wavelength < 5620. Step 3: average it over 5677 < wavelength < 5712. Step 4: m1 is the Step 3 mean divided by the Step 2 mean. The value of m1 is 1.09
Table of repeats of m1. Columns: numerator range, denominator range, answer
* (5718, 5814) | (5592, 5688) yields 0.98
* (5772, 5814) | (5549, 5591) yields 1.02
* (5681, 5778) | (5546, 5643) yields 1.04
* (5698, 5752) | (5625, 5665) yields 1.02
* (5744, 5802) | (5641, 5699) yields 0.94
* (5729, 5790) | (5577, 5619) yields 0.97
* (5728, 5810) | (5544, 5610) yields 1.01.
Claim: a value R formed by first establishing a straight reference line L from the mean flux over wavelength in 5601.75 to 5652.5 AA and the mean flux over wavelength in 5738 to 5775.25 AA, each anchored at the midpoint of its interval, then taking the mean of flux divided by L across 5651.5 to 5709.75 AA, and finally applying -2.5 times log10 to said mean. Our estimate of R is -0.06 mag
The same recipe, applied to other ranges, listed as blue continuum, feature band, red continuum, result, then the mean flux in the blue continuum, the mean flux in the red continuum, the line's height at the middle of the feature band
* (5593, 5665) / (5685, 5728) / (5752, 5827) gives -0.066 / 5.02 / 4.69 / 4.86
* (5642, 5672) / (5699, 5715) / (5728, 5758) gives -0.070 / 5.02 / 4.89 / 4.95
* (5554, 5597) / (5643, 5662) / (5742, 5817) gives -0.064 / 4.92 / 4.66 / 4.82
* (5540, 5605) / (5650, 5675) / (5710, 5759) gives 0.001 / 4.98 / 4.98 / 4.98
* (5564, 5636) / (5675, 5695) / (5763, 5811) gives -0.088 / 4.95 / 4.54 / 4.76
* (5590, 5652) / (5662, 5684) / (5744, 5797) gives -0.051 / 5.01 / 4.59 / 4.86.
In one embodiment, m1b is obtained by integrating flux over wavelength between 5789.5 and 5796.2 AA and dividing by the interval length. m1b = 4.56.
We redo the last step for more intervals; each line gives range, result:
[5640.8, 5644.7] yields 5.34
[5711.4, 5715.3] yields 4.94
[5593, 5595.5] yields 4.82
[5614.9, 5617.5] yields 4.91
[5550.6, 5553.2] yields 5.15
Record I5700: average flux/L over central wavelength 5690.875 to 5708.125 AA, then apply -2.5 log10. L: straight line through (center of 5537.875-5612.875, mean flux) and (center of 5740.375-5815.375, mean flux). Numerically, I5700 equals -0.11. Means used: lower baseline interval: 5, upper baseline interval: 4.65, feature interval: 5.32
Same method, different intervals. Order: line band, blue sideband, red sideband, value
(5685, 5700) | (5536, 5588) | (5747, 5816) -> -0.07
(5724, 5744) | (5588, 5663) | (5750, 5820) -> -0.03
